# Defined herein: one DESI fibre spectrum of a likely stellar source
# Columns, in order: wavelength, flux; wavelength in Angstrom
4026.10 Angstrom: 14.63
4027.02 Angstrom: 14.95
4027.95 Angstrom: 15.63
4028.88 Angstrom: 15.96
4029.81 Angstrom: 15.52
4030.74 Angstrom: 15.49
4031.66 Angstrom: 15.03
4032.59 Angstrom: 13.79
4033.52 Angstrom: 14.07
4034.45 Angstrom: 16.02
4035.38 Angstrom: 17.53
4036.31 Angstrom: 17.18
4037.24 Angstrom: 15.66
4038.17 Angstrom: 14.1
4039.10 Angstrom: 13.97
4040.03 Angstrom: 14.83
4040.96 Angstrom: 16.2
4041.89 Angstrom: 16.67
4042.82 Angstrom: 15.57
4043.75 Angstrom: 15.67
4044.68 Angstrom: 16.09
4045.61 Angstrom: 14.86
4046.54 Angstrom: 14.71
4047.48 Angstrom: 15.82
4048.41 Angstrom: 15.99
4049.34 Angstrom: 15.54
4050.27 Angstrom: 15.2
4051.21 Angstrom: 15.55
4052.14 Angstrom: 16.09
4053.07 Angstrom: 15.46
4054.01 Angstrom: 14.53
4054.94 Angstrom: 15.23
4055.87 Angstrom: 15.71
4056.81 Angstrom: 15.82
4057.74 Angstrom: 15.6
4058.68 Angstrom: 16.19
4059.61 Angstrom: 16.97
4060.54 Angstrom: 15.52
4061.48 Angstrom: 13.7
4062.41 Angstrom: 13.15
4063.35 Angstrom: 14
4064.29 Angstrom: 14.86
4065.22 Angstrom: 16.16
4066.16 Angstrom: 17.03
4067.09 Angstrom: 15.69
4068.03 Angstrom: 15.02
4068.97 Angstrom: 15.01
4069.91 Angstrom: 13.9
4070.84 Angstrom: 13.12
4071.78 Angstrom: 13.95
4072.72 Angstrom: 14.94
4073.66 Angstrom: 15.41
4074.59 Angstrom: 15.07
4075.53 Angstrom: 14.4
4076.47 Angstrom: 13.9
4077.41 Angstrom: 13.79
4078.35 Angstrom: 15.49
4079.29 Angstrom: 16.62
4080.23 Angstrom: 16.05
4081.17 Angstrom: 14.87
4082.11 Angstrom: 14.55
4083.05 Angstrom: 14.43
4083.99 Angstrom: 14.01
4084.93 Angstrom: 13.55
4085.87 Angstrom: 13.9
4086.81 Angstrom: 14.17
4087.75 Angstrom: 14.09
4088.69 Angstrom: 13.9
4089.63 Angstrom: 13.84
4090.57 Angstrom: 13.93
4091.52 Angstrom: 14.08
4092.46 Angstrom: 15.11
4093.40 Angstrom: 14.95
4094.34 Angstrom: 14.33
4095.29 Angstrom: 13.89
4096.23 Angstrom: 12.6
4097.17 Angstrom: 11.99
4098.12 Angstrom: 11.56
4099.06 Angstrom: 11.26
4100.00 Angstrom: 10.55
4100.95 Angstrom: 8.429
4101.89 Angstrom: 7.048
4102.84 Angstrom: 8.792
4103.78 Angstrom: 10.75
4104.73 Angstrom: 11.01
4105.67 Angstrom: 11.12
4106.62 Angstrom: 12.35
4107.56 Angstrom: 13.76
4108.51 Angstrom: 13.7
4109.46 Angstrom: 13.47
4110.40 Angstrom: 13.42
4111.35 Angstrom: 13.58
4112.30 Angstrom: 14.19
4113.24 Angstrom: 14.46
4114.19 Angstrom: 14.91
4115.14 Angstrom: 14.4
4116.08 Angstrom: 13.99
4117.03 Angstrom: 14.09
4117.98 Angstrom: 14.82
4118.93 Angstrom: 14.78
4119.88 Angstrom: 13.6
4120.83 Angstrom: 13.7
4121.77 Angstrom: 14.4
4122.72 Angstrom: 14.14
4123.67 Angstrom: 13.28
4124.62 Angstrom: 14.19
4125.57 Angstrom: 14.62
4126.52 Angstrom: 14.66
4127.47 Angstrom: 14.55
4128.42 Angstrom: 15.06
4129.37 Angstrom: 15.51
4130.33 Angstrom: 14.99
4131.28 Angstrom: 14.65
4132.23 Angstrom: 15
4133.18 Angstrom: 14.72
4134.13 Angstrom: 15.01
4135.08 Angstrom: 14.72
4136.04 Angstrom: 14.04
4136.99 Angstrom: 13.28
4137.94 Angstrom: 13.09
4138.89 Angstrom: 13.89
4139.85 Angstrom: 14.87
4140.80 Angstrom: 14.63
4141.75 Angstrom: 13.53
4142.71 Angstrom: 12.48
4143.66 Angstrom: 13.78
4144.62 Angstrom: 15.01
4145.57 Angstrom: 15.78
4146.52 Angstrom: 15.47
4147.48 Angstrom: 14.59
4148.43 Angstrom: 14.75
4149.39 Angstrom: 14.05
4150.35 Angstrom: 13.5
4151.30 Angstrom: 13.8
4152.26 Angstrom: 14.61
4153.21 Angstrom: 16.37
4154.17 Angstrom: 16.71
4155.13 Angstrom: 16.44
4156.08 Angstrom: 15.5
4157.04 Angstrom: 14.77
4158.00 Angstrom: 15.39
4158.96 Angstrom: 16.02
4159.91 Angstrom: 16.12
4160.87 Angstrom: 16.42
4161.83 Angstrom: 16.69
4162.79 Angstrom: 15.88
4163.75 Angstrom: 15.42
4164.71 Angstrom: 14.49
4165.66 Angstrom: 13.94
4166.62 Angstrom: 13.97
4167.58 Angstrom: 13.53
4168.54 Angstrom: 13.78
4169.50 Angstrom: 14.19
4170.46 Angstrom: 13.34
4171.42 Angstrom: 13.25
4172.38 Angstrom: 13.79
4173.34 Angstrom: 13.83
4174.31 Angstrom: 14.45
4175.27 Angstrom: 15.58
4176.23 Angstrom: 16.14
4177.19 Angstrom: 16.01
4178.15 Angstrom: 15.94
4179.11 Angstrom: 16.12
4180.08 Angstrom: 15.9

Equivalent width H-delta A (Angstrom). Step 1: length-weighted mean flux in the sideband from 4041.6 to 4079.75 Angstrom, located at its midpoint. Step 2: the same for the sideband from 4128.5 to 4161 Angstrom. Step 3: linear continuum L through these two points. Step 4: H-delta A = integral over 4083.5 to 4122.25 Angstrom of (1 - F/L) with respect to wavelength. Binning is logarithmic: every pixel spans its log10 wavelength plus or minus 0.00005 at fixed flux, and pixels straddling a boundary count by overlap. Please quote 4.9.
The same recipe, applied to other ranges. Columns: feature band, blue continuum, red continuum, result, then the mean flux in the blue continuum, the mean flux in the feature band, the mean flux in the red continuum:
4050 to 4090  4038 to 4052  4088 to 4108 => -2.93 Angstrom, 15.4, 14.9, 12.2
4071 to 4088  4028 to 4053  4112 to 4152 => 0.47 Angstrom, 15.5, 14.6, 14.4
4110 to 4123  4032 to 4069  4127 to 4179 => 0.71 Angstrom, 15.4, 14.2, 14.8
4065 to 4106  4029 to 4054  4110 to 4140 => 3.58 Angstrom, 15.5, 13.6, 14.3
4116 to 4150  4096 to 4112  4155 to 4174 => -3.43 Angstrom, 11.5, 14.4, 14.8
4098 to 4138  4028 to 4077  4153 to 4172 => 4.73 Angstrom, 15.3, 13.4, 15.1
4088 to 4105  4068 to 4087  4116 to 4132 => 2.77 Angstrom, 14.6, 12.1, 14.4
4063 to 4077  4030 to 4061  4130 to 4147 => 0.37 Angstrom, 15.5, 14.8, 14.4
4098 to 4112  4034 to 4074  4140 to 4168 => 3.45 Angstrom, 15.4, 11.4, 15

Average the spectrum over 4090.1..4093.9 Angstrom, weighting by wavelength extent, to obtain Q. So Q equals 14.5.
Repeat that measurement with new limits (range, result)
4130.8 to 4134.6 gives 14.9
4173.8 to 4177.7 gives 15.5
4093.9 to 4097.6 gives 13.2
